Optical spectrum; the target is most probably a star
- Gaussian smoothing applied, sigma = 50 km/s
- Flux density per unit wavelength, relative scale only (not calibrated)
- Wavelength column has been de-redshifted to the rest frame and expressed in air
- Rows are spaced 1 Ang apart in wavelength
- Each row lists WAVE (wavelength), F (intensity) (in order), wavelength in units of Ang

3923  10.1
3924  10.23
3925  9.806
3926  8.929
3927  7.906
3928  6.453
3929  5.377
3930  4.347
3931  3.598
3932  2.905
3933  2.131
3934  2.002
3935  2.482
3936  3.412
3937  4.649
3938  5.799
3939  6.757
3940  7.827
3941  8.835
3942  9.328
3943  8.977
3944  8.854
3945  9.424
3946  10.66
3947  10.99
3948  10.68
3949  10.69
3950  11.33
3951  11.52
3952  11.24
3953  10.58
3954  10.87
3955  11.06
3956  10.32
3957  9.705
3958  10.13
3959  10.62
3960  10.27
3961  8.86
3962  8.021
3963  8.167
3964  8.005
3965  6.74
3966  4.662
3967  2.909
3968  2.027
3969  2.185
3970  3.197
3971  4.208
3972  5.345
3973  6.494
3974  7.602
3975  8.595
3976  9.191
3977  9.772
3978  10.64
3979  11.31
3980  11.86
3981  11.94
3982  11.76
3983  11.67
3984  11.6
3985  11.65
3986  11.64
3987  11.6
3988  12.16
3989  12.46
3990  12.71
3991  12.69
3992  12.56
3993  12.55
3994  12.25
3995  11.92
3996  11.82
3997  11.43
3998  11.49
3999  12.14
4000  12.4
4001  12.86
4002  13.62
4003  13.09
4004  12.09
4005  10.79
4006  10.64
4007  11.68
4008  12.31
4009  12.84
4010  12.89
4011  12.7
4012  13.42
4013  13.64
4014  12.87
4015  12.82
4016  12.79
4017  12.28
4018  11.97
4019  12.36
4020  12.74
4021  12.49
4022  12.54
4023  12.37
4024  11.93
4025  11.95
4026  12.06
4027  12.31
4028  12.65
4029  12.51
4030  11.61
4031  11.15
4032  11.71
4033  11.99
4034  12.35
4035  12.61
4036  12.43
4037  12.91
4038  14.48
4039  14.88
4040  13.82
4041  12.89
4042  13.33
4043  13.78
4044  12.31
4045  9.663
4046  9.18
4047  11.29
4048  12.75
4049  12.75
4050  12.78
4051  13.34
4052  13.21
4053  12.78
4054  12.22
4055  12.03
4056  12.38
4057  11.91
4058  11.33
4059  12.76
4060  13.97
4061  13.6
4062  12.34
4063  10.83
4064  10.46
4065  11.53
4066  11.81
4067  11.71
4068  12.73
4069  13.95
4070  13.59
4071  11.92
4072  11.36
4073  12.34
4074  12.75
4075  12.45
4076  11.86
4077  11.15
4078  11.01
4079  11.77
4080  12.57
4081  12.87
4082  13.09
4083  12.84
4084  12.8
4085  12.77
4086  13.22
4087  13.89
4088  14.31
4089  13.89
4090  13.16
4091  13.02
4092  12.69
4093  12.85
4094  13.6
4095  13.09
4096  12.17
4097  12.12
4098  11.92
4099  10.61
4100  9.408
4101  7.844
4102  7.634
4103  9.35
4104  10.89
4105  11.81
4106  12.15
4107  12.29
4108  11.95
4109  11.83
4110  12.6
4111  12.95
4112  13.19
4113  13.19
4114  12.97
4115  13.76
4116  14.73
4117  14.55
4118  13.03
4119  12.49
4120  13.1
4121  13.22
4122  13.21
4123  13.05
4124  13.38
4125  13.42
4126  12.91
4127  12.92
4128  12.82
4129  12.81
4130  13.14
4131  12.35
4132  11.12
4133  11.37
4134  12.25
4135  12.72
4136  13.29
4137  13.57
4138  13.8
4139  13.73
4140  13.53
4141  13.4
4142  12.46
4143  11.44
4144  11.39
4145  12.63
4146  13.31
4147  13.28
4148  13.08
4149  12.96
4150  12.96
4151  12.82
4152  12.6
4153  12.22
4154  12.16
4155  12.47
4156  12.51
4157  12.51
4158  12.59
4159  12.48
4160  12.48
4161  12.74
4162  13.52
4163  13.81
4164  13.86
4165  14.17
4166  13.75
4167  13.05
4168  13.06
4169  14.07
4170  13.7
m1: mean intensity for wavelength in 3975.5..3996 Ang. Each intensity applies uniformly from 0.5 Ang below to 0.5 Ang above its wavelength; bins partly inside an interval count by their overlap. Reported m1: 11.7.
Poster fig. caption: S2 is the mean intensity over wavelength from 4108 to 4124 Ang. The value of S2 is 13.2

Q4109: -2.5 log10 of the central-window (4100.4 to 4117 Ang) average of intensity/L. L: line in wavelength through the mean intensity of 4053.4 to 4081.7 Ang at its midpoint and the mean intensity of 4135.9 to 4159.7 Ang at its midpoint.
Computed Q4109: 0.05 mag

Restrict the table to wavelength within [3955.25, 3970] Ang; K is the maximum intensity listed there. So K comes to 10.62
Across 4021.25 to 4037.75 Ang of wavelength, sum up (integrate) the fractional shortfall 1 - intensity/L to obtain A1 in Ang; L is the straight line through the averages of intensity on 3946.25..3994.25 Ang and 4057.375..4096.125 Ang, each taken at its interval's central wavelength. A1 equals -1.5 Ang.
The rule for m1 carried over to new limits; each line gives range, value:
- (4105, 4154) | 12.9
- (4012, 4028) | 12.5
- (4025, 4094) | 12.5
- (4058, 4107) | 12.1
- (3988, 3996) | 12.4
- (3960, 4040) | 11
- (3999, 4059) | 12.4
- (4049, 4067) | 12.3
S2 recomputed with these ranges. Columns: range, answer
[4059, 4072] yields 12.3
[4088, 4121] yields 12.3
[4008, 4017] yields 12.9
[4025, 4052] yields 12.4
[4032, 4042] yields 13.1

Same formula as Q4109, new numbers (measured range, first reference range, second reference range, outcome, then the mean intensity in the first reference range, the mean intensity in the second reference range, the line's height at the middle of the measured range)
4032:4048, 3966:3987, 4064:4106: -0.19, 8.27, 12.1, 10.5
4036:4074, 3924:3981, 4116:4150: -0.17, 7.74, 12.9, 10.7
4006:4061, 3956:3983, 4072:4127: -0.23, 7.97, 12.4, 10.2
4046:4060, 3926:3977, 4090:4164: -0.19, 7.4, 12.5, 10.4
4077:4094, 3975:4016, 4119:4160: -0.03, 12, 12.8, 12.5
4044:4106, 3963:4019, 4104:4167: -0.02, 10.5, 12.9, 11.9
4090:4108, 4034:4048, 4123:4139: 0.12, 12.6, 12.8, 12.7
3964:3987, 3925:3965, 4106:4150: 0.10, 8.05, 12.9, 8.86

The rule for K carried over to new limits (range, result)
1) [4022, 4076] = 14.88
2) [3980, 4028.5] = 13.64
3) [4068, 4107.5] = 14.31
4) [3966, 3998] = 12.71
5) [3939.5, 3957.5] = 11.52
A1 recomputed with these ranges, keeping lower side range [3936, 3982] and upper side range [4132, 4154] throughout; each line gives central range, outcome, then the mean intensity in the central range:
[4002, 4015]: -3.8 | 12.5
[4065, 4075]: -1.2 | 12.4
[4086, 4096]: -1.5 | 13.3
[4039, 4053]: -2.7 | 12.5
